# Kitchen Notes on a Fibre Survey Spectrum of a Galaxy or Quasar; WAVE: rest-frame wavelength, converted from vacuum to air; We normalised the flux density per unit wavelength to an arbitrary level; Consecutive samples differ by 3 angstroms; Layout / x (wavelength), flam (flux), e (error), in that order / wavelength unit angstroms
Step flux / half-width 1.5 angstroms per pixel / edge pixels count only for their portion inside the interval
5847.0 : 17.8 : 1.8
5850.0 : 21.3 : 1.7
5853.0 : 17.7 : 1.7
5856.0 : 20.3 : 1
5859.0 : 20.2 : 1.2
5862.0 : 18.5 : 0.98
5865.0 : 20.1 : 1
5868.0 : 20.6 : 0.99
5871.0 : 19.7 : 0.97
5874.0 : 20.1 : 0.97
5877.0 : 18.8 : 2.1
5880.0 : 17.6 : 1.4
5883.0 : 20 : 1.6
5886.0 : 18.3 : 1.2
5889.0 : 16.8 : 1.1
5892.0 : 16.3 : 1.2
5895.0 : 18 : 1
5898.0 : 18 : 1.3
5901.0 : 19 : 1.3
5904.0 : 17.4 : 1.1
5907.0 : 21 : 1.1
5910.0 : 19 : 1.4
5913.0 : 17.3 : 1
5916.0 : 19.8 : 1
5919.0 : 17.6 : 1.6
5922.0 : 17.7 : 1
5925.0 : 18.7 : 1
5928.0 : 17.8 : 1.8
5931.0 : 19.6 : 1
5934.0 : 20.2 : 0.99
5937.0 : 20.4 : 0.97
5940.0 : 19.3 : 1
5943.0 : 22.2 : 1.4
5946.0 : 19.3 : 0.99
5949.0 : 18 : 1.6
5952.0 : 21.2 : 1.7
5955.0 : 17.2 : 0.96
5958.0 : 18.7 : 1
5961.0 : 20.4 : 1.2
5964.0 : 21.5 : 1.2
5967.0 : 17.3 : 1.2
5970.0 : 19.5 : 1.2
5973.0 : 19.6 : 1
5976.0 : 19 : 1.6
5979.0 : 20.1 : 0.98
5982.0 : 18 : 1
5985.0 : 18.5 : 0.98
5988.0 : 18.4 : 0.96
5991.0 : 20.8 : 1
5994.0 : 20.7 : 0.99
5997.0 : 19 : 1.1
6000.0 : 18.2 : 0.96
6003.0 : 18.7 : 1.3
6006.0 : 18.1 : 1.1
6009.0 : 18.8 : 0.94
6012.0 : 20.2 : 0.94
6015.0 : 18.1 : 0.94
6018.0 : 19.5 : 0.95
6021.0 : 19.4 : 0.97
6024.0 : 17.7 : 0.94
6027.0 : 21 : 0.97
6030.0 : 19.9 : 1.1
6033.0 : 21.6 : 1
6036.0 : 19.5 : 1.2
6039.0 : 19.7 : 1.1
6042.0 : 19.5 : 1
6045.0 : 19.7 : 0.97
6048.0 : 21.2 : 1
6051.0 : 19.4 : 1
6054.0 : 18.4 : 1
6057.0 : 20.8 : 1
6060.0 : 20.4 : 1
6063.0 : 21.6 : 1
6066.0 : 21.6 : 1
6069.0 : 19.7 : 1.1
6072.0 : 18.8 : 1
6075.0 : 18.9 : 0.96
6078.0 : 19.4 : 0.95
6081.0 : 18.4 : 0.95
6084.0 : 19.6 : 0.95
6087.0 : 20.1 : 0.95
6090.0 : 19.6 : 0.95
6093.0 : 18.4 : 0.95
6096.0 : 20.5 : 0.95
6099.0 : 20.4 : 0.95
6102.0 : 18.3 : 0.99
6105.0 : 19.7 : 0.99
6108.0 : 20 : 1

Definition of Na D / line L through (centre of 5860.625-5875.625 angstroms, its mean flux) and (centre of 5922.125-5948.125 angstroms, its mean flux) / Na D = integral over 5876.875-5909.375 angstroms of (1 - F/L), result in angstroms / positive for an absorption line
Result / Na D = 2.3 angstroms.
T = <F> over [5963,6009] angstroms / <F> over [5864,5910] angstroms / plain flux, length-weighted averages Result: 1.02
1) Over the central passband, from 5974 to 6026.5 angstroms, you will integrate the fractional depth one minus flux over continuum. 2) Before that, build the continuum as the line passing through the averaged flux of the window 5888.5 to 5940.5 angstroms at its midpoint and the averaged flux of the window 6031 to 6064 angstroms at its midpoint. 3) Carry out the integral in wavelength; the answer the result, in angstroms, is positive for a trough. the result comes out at 1.4 angstroms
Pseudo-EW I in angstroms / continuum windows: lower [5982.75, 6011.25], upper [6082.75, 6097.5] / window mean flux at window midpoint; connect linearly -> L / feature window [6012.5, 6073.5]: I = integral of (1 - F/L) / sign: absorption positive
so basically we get -1.7 angstroms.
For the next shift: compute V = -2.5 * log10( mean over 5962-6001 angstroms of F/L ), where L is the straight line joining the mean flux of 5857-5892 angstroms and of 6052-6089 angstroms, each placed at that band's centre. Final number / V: 0.01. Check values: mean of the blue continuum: 19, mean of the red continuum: 19.8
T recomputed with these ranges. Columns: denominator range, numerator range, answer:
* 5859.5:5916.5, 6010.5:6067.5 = 1.06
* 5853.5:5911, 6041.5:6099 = 1.05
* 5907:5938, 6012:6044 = 1.04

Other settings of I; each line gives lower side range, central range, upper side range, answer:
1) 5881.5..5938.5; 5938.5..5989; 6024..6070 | -0.3 angstroms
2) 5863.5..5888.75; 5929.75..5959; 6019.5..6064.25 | -0.1 angstroms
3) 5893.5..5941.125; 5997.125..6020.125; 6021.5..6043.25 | 0.9 angstroms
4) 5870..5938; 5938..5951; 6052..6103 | -0.6 angstroms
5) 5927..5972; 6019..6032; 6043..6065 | 0.3 angstroms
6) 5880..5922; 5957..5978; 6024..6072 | -0.4 angstroms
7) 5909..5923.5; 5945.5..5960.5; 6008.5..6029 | -0.3 angstroms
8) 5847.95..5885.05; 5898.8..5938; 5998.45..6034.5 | 1.2 angstroms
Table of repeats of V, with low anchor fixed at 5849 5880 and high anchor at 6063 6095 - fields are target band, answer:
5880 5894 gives 0.10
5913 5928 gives 0.08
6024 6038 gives -0.03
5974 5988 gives 0.04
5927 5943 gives -0.01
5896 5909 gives 0.04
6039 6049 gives -0.02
